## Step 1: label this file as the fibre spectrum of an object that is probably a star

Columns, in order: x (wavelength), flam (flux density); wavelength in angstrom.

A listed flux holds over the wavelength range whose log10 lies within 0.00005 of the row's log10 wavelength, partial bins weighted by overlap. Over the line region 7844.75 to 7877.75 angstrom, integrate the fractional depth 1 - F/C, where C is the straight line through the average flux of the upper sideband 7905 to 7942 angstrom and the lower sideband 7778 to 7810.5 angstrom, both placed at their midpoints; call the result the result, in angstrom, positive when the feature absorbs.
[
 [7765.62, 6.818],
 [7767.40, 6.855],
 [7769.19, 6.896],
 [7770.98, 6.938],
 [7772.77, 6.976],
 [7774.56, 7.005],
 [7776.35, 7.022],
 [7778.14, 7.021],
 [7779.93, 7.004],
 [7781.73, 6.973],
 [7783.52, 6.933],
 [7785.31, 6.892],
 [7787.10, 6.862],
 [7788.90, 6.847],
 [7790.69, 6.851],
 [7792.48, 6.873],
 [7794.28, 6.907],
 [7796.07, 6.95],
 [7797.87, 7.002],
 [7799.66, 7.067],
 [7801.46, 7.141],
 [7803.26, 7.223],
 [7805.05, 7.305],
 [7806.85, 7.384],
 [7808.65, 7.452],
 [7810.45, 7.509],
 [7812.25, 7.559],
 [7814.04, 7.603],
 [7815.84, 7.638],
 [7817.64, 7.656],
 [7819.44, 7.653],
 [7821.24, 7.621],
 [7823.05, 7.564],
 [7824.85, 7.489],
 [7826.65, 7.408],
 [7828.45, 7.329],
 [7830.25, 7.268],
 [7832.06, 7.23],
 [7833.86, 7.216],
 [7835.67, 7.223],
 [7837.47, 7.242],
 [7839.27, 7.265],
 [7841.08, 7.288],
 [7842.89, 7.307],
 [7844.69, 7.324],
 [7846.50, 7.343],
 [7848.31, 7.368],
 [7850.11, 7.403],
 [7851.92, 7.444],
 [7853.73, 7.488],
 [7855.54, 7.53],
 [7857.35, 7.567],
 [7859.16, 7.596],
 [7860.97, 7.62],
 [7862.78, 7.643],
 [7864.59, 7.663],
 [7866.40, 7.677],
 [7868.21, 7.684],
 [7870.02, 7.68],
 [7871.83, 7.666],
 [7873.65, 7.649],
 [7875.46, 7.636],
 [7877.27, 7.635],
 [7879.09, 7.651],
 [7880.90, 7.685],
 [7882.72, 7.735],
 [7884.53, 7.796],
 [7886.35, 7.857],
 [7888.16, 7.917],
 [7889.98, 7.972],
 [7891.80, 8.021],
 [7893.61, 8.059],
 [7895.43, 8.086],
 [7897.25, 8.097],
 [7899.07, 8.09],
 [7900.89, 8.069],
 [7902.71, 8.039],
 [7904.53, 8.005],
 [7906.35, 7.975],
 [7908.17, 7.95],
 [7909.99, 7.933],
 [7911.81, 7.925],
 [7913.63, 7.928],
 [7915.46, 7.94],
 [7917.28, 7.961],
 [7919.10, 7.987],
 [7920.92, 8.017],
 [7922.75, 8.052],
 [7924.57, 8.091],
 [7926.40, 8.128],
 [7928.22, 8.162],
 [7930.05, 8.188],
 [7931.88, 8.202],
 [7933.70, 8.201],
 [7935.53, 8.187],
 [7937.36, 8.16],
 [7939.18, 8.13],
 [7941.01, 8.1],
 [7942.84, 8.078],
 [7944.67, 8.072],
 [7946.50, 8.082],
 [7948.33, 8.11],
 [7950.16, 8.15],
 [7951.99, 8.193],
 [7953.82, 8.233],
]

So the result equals 0.0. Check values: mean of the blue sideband 7.05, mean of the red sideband 8.06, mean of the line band 7.56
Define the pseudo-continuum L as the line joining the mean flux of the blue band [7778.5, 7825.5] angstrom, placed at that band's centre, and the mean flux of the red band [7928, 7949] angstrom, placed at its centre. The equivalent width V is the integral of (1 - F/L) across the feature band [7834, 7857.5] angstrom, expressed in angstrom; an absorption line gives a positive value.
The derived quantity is 0.5 angstrom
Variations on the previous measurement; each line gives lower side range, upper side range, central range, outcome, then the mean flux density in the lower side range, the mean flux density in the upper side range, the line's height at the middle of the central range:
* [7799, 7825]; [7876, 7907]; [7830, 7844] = 0.6 angstrom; 7.46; 7.92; 7.6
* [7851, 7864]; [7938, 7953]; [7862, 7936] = -1.0 angstrom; 7.55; 8.12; 7.82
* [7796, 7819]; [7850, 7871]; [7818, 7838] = 0.2 angstrom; 7.37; 7.59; 7.45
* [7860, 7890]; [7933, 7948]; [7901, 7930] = -0.2 angstrom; 7.71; 8.12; 7.97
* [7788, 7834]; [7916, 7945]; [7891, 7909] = -0.3 angstrom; 7.3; 8.11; 7.9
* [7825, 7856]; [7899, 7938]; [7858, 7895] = -0.4 angstrom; 7.33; 8.05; 7.67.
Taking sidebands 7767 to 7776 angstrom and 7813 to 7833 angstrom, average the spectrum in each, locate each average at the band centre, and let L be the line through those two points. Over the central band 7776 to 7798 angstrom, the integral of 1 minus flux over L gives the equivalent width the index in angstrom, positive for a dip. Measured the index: 0.56 angstrom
